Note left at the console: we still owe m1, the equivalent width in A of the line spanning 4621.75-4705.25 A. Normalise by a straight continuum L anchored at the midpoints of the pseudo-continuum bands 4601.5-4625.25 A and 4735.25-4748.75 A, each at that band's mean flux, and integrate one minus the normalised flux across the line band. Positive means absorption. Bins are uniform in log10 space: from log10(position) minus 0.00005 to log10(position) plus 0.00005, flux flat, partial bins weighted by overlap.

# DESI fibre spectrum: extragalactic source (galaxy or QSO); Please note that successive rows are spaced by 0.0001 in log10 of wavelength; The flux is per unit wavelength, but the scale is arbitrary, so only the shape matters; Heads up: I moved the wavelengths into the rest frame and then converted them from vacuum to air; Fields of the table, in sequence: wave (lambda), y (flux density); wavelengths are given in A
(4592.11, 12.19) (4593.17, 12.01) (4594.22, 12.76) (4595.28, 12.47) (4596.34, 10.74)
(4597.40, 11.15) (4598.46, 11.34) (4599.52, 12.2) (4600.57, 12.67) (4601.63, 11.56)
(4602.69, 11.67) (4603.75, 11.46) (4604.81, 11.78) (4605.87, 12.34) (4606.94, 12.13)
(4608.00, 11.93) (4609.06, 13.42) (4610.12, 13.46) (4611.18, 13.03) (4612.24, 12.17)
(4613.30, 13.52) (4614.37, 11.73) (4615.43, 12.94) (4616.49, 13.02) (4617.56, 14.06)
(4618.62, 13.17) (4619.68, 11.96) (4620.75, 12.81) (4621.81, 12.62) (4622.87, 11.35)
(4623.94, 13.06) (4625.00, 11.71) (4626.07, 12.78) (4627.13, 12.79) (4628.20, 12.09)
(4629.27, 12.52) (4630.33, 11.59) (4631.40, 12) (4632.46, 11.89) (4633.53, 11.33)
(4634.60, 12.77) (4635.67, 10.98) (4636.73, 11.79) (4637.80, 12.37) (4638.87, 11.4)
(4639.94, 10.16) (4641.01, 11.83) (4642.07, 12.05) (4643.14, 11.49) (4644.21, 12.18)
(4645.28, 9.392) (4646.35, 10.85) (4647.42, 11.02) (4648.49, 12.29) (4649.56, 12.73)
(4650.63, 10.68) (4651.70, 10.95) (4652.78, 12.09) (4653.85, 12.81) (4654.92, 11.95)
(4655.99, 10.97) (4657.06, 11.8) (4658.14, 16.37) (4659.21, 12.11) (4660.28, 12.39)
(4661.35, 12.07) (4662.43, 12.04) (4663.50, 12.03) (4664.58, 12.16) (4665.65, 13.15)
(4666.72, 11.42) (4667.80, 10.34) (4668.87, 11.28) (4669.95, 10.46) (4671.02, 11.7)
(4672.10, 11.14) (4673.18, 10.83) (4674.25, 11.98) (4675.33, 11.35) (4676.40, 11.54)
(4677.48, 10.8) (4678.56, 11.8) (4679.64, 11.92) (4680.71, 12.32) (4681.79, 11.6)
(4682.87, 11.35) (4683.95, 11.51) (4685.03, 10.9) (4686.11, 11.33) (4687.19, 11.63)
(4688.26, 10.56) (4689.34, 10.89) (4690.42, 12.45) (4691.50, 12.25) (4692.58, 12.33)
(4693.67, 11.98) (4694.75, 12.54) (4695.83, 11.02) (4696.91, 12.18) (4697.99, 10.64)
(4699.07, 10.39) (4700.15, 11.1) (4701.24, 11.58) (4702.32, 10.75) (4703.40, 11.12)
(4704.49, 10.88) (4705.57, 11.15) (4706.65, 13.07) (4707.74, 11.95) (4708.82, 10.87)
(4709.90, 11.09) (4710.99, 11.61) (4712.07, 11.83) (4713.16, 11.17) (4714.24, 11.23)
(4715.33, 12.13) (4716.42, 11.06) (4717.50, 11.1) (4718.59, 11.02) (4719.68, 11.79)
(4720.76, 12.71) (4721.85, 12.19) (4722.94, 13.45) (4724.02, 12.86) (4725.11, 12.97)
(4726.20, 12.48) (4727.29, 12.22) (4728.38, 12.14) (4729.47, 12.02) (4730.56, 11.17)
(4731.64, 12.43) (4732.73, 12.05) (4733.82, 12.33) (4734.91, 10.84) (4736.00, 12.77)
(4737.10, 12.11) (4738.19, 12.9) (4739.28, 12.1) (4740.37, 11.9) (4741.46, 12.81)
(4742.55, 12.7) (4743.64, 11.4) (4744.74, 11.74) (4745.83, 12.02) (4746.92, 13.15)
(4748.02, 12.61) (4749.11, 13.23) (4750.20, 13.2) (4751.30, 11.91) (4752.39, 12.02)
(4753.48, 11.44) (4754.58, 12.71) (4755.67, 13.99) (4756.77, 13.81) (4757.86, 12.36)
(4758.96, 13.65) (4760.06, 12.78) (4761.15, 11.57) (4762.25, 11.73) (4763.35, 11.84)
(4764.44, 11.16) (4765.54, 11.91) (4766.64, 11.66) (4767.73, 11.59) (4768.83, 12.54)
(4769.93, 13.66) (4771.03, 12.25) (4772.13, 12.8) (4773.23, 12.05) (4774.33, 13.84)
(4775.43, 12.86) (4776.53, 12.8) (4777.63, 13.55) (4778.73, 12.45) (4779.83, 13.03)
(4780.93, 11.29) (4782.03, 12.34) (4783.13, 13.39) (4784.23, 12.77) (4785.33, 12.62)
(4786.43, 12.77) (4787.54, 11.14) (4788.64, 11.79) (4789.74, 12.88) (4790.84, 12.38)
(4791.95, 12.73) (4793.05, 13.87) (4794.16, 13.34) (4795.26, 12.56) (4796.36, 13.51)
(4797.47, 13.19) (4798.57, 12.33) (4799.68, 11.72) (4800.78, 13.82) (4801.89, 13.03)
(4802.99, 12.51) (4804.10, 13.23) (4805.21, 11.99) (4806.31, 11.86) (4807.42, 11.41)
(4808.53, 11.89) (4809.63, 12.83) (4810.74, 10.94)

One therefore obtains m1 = 5.0 A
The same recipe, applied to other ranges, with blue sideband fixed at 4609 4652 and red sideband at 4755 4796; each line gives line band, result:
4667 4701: 2.36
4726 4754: 0.57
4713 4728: 0.43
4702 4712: 0.76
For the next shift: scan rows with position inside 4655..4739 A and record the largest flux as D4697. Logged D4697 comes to 16.37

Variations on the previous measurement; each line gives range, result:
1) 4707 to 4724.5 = 13.45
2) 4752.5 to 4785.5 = 13.99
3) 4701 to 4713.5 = 13.07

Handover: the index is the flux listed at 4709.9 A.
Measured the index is 11.09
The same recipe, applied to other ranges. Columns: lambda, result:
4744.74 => 11.74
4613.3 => 13.52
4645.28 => 9.392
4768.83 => 12.54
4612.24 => 12.17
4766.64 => 11.66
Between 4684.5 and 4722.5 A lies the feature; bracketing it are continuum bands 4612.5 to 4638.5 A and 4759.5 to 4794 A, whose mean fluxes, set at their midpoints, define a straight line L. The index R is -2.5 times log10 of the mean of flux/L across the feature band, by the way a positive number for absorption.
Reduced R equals 0.08 mag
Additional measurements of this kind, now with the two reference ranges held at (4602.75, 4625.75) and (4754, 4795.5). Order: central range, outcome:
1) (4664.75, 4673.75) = 0.11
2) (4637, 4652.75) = 0.10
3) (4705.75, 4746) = 0.05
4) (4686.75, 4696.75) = 0.07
